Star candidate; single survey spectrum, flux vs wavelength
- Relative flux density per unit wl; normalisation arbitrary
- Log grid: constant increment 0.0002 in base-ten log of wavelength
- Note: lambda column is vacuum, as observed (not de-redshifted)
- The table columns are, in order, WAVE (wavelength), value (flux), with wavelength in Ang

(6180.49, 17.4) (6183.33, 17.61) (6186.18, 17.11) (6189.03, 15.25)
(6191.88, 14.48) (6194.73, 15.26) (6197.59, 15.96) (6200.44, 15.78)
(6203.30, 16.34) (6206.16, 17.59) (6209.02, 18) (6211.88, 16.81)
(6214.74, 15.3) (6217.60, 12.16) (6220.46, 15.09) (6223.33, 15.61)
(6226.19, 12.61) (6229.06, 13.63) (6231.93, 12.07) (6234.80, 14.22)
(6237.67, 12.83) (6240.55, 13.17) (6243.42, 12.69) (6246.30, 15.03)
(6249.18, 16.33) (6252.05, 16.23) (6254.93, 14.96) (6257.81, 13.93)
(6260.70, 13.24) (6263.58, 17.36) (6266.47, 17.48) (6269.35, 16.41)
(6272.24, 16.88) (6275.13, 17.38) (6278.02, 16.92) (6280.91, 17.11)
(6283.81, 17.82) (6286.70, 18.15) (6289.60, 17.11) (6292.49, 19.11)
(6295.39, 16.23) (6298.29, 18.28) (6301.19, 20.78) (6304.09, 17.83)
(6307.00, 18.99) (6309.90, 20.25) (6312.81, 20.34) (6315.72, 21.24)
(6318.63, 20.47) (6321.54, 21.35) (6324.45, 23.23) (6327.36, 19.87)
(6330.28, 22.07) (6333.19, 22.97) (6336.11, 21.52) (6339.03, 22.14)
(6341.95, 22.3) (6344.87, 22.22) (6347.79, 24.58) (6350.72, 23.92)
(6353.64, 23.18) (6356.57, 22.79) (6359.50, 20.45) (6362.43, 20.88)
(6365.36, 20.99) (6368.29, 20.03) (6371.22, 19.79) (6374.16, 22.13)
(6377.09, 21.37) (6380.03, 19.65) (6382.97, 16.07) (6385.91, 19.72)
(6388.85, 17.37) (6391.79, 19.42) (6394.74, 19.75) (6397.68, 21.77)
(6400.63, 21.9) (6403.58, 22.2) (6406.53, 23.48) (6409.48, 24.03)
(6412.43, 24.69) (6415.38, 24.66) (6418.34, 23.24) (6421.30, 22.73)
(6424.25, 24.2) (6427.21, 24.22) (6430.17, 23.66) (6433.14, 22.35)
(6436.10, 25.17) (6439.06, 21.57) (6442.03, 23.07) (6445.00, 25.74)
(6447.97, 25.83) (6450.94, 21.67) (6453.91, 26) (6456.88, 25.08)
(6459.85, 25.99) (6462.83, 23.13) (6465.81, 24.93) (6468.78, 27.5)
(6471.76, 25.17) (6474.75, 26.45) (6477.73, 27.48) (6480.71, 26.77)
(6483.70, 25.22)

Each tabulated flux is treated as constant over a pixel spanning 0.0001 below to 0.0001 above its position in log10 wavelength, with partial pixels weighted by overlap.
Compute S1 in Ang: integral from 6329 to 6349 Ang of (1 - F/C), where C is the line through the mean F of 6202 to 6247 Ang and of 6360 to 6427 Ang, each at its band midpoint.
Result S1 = -3.46 Ang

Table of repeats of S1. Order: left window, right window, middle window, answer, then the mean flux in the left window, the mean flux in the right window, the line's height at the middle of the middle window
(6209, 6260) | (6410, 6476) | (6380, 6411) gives 2.26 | 14.4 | 24.4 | 22.1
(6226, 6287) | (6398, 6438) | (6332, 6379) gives -3.80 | 15.3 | 23.5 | 20.3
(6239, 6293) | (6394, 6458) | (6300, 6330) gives -3.42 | 16.1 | 23.5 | 18.4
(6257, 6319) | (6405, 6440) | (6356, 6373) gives 0.35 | 17.9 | 23.7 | 21.2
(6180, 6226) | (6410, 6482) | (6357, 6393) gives 3.48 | 15.9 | 24.6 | 22.1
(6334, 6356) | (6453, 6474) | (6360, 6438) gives 7.46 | 22.8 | 25.4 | 24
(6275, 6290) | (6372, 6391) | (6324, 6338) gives -2.62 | 17.4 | 19.4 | 18.4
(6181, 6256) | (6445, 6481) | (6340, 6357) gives -2.09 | 15.1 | 25.5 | 20.6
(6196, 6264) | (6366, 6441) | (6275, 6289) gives -0.44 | 14.8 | 21.8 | 16.9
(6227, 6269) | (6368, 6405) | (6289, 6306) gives -1.83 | 14.5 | 20.1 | 16.5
